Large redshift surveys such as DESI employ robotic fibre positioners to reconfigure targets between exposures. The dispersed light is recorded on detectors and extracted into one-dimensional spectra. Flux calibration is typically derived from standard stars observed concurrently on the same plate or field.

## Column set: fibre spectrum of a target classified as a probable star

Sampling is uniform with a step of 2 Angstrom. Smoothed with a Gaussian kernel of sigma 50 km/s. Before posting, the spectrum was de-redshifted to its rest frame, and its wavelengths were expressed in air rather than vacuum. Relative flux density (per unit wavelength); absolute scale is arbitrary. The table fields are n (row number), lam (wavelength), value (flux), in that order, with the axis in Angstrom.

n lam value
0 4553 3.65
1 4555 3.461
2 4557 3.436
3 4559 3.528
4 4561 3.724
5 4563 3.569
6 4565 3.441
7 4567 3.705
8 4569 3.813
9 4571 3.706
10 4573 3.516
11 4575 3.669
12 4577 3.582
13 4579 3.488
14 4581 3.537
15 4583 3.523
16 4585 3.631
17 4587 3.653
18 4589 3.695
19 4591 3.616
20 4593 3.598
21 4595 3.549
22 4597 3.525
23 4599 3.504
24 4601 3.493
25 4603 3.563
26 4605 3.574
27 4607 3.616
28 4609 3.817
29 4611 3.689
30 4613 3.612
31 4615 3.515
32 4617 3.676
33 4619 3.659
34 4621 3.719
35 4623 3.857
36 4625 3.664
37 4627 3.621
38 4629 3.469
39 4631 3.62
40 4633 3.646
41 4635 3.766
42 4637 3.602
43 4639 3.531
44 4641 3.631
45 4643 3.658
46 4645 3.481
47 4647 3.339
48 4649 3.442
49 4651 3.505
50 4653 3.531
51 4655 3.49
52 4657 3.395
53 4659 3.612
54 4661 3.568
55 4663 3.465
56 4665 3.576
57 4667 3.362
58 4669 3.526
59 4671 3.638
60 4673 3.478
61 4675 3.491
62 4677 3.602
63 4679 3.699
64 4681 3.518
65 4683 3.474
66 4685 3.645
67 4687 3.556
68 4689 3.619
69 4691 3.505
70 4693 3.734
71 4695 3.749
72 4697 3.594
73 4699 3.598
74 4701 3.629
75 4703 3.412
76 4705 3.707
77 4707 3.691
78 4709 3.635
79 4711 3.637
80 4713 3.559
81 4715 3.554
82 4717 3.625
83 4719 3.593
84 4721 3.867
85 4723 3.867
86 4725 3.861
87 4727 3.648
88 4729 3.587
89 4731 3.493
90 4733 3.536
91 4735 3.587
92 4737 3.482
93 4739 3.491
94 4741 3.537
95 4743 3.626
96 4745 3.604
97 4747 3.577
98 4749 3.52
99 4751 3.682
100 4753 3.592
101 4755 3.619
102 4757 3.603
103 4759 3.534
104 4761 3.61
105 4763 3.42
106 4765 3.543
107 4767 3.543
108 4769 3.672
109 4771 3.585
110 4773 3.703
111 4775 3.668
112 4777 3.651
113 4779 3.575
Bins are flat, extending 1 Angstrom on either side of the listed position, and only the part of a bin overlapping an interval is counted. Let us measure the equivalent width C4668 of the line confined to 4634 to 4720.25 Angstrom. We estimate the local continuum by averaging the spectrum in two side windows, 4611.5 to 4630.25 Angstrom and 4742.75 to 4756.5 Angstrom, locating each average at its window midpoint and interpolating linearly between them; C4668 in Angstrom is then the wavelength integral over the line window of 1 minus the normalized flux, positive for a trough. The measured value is 1.4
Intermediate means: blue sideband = 3.64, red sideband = 3.6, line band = 3.57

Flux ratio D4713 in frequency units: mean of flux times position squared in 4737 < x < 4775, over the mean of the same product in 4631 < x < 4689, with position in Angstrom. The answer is 1.05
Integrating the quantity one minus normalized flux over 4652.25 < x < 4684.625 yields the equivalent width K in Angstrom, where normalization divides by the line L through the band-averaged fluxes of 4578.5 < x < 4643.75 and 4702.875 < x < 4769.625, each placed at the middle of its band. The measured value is 0.7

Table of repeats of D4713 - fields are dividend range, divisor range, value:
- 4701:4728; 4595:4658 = 1.06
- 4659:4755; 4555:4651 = 1.04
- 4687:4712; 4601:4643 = 1.03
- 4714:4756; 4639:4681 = 1.06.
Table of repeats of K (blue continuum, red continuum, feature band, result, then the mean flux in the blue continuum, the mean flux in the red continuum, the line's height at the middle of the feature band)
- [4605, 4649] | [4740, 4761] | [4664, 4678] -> 0.3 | 3.62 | 3.59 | 3.61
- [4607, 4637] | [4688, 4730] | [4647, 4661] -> 0.6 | 3.66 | 3.65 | 3.66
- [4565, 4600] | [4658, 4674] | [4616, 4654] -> -0.5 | 3.6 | 3.53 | 3.56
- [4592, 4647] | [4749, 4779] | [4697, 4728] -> -0.5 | 3.61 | 3.6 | 3.6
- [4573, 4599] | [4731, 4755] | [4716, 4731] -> -0.6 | 3.58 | 3.57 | 3.57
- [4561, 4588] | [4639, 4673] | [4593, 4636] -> -0.8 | 3.61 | 3.51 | 3.56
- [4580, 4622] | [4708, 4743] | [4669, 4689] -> 0.3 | 3.61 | 3.62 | 3.62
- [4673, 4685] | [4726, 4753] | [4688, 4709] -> -0.4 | 3.56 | 3.57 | 3.56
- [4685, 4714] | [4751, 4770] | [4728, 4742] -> 0.2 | 3.62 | 3.58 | 3.59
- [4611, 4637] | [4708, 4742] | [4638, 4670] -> 1.2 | 3.65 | 3.62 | 3.64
